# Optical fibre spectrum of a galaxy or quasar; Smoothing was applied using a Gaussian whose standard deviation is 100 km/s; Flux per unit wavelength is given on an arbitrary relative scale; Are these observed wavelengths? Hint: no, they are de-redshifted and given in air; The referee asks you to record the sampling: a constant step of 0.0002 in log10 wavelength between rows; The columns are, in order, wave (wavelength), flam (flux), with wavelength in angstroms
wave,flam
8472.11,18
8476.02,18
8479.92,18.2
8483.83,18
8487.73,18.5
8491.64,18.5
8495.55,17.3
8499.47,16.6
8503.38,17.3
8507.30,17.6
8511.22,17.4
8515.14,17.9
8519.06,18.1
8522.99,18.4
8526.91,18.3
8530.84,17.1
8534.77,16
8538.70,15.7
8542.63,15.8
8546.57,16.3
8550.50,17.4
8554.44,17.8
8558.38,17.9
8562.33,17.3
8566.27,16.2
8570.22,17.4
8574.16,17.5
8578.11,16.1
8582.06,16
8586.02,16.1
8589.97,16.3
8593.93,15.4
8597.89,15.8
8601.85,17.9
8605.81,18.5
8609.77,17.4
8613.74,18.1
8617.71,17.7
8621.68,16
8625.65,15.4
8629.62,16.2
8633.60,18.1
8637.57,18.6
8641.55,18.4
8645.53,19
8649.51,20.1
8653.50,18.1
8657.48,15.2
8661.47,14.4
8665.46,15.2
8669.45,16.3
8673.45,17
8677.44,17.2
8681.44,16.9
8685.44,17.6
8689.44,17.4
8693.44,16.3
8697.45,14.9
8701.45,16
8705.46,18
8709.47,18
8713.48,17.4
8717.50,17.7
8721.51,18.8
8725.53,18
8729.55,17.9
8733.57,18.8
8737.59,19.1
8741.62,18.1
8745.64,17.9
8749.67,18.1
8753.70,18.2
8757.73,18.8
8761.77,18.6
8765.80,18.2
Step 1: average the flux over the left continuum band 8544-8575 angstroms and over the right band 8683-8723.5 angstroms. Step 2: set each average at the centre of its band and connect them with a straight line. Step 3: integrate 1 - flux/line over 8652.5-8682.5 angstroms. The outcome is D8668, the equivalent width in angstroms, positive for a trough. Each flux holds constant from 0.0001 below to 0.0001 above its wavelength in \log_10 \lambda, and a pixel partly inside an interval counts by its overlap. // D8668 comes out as 1.7 angstroms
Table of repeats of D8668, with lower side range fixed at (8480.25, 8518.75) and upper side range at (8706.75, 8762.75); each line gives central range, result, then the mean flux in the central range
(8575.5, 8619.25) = 2.6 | 16.8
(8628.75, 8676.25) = 2.1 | 17.2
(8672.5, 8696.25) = 1.5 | 17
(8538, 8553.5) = 1.2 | 16.5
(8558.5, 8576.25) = 0.7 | 17.2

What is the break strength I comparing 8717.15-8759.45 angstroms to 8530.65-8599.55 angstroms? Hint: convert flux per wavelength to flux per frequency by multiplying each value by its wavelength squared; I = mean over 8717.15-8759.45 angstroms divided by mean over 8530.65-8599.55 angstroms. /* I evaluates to 1.15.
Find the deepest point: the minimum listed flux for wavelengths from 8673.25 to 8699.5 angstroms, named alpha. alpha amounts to 14.9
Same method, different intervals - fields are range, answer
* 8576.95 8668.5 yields 14.4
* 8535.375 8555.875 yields 15.7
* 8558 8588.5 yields 16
